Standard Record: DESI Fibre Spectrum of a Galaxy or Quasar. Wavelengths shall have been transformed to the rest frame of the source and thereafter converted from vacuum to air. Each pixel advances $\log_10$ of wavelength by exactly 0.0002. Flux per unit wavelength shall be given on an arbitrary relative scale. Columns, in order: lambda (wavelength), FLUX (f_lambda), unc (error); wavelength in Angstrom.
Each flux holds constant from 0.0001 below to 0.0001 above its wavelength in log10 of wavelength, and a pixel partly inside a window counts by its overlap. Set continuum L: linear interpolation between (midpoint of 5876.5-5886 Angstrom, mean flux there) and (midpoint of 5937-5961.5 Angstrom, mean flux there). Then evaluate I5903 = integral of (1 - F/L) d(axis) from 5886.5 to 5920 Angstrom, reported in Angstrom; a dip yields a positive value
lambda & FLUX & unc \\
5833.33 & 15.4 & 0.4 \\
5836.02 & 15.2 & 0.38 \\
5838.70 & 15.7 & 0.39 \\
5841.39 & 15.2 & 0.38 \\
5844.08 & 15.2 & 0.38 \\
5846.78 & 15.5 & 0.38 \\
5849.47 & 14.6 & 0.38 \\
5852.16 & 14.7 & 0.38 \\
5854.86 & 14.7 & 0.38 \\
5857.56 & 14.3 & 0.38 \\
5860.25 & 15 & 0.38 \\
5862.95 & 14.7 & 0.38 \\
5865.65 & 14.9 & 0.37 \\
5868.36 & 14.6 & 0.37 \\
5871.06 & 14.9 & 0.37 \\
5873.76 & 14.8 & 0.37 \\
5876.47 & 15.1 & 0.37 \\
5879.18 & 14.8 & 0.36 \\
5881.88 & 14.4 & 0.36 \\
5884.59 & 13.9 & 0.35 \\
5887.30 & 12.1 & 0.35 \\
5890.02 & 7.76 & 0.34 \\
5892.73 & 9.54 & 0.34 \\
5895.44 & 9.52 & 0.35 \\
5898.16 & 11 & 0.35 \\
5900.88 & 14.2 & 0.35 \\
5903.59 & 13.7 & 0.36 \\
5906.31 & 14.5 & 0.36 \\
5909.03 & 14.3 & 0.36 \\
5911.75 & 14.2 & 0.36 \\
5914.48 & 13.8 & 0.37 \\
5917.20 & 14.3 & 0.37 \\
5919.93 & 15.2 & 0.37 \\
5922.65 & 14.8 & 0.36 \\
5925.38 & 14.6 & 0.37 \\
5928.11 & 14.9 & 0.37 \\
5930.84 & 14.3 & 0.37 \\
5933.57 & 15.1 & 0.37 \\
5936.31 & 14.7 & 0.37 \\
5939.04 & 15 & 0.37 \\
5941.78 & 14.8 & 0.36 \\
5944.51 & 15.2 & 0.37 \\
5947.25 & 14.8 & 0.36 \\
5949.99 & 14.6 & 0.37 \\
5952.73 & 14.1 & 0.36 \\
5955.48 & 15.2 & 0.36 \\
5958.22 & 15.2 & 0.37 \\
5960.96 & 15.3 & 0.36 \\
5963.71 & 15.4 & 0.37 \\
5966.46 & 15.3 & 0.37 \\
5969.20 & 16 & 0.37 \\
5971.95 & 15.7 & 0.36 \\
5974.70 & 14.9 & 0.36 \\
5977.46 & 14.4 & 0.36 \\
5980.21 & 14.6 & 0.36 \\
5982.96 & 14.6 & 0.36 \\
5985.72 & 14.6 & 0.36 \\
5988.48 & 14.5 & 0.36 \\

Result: 4.8 Angstrom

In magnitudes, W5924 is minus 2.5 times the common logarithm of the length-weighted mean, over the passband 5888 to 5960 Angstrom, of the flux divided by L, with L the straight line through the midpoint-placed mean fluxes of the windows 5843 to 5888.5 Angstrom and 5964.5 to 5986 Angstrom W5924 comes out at 0.08 mag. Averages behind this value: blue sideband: 14.6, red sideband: 15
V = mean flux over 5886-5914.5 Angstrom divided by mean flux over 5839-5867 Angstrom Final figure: 0.82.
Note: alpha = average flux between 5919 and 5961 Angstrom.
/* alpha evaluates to 14.8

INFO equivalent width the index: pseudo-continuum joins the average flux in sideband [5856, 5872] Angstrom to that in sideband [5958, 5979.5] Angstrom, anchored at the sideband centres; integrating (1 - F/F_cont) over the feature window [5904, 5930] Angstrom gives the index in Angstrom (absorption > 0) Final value 0.90 Angstrom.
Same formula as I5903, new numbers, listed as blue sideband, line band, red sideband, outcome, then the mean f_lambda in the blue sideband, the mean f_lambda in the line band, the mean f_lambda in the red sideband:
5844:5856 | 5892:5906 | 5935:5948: 2.8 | 14.9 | 11.9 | 14.9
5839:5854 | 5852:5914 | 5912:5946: 5.8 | 15.1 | 13.5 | 14.7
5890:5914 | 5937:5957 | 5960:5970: -0.3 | 12.4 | 14.8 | 15.5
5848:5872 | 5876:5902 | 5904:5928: 4.4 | 14.7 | 12.1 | 14.5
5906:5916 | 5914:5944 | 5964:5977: -0.4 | 14.2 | 14.7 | 15.4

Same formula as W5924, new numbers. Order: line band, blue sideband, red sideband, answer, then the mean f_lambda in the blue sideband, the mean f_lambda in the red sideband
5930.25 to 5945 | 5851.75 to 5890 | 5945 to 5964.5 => 0.00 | 14.2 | 14.9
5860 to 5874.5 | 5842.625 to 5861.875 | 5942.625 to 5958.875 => 0.00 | 14.9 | 14.8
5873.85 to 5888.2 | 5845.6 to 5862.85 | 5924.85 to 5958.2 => 0.05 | 14.8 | 14.8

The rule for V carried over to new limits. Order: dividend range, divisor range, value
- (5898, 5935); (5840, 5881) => 0.96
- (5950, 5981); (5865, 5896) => 1.15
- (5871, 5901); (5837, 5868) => 0.84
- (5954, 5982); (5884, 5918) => 1.22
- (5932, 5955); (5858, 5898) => 1.12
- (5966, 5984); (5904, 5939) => 1.04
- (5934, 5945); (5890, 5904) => 1.35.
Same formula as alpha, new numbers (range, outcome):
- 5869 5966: 14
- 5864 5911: 13.2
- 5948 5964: 14.9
